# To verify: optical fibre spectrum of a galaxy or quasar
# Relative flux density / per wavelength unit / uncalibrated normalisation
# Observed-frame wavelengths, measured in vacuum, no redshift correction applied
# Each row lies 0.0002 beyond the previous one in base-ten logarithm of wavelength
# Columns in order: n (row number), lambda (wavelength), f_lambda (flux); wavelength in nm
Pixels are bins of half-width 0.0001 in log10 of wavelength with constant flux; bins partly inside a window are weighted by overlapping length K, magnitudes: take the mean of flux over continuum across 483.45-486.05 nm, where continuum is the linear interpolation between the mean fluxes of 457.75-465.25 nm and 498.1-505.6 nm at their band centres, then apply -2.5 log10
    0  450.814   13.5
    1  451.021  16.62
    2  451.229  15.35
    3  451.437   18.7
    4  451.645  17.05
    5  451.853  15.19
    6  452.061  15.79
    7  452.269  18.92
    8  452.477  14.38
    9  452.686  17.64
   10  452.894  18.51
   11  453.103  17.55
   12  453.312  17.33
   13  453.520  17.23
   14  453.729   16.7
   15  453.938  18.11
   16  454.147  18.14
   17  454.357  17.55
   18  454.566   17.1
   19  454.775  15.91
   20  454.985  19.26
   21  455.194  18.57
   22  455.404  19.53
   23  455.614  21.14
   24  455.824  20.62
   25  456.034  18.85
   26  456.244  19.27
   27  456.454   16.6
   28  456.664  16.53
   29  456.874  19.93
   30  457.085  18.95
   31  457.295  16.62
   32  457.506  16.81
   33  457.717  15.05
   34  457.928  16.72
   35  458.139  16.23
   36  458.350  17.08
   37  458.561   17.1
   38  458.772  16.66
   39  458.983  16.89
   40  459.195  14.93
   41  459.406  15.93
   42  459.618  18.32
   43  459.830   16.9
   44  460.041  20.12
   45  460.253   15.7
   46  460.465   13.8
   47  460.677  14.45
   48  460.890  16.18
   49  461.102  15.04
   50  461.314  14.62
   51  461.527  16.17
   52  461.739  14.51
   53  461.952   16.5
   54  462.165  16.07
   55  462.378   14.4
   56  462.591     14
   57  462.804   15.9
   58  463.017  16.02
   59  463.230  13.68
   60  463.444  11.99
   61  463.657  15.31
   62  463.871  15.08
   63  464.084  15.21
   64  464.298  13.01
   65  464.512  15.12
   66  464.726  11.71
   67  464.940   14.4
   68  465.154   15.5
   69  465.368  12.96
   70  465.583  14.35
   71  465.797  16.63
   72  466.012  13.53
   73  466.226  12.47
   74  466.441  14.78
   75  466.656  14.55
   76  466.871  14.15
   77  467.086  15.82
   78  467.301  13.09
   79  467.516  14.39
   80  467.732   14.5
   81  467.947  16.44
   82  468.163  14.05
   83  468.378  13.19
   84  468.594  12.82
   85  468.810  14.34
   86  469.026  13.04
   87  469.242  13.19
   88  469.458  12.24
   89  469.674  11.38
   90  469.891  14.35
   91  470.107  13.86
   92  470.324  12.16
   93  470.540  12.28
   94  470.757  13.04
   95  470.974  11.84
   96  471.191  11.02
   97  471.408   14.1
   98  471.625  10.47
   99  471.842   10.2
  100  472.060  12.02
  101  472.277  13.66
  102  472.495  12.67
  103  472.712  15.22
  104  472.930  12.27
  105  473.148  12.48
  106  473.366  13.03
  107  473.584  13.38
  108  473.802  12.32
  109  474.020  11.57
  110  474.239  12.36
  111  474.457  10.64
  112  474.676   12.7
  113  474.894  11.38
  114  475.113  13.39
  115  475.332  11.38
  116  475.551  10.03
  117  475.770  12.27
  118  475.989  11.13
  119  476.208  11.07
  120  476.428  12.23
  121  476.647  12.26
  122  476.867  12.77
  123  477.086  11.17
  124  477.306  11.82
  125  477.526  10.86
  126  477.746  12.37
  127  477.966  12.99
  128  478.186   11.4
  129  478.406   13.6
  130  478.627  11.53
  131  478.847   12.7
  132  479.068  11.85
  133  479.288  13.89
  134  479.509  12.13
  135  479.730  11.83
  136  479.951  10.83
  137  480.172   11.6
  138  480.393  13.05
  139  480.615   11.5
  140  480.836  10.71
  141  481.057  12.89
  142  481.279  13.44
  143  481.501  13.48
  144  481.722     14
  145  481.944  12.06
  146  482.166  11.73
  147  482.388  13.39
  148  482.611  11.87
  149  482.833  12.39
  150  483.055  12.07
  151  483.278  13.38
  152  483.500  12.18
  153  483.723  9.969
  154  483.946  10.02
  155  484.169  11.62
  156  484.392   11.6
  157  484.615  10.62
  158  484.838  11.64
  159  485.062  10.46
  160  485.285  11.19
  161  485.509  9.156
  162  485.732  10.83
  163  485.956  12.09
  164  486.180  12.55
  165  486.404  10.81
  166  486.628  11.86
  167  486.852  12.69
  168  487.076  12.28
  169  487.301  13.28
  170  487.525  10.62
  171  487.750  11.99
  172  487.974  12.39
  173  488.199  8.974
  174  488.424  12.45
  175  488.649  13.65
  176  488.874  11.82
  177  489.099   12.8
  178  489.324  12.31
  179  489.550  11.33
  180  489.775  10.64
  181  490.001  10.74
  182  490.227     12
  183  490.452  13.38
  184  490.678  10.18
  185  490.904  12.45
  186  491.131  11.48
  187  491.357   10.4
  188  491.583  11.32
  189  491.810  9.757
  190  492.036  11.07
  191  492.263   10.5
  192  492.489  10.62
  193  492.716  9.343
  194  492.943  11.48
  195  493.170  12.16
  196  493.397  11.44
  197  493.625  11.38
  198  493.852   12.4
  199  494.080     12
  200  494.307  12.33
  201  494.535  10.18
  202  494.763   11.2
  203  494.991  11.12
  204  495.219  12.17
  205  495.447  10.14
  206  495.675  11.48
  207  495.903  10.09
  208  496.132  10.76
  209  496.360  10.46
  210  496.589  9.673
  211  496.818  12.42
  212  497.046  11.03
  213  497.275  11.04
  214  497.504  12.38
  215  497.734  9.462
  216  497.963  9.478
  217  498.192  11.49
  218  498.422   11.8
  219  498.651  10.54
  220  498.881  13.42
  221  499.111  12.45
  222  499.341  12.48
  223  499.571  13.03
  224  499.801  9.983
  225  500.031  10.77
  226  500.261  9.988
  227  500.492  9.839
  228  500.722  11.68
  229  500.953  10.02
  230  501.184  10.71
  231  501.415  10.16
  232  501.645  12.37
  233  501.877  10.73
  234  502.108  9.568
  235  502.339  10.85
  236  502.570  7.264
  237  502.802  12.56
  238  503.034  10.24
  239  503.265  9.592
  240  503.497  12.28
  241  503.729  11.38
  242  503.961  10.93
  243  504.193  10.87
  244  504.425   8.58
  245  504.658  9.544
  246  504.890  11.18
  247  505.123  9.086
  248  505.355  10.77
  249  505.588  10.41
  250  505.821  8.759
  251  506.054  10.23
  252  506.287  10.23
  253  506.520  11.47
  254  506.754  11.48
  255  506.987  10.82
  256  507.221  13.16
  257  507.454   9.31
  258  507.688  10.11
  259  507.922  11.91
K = 0.17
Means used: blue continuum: 15.5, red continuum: 10.8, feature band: 10.9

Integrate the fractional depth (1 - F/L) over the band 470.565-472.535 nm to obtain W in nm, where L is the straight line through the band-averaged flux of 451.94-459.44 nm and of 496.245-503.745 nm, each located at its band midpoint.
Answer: 0.40 nm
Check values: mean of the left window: 17.5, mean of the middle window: 12.1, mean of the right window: 10.9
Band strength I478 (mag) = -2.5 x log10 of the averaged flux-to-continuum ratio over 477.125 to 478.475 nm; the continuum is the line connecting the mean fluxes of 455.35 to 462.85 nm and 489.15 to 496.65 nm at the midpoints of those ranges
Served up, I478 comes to 0.134 mag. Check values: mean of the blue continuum 16.8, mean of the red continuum 11.2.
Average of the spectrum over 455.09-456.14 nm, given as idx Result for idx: 19.7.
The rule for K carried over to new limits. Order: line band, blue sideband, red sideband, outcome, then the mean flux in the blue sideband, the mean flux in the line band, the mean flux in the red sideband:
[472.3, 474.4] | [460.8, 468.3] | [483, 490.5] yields 0.05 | 14.6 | 12.8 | 11.6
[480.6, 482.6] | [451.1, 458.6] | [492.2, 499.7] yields 0.07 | 17.6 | 12.6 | 11.3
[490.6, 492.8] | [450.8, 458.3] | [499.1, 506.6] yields 0.14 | 17.5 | 10.7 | 10.6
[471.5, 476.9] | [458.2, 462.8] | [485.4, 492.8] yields 0.14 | 16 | 12.1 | 11.5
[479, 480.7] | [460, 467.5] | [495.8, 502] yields 0.08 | 14.7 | 12.1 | 11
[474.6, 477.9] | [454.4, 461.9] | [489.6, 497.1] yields 0.19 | 17.1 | 11.8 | 11.1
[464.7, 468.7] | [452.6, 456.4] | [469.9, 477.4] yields 0.01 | 18.3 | 14.2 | 12.2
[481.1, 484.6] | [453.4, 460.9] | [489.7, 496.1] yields 0.07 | 17.4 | 12.2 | 11.2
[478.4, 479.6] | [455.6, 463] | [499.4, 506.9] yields 0.11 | 16.6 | 12.5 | 10.5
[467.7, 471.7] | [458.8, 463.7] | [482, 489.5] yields 0.09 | 15.6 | 13.1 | 11.7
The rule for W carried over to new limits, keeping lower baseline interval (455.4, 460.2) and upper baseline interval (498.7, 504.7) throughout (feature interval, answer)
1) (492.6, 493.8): 0.09 nm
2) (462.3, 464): 0.23 nm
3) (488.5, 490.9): 0.15 nm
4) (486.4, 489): 0.21 nm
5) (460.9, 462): 0.11 nm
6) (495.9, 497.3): 0.10 nm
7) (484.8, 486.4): 0.27 nm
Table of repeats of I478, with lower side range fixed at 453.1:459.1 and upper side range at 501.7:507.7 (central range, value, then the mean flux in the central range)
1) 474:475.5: 0.25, 11.9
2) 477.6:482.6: 0.14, 12.4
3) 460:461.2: 0.09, 15.7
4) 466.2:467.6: 0.13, 14.3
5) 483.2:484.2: 0.20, 11.4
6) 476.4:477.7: 0.23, 11.9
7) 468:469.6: 0.19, 13.3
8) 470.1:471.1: 0.24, 12.5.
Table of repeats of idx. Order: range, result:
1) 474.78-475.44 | 12.1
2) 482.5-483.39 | 12.4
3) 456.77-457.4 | 18.5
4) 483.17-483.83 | 11.9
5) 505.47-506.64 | 10.2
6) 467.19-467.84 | 14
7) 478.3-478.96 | 12.6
